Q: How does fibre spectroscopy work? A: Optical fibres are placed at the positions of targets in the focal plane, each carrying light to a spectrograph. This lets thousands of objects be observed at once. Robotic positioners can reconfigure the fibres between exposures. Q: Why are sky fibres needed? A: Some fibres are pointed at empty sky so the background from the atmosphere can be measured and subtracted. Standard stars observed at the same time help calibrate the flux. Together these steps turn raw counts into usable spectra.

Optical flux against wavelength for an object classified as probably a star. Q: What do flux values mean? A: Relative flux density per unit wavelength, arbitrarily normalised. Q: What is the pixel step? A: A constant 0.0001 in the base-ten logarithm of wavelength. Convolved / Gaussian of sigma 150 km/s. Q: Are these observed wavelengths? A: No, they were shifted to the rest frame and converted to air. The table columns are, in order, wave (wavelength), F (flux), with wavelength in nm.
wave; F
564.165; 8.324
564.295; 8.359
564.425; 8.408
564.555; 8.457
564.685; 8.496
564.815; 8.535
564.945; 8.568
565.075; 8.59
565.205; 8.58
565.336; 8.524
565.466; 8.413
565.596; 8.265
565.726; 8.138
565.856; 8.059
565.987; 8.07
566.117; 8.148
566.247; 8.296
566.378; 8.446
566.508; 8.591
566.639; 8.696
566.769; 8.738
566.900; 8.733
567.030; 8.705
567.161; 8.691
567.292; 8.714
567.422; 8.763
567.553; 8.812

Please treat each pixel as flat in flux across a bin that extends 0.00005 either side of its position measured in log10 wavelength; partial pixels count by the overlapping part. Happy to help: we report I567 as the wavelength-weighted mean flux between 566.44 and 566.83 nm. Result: 8.68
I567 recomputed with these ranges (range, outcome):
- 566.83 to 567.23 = 8.69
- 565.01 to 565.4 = 8.55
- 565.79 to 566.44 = 8.2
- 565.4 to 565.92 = 8.23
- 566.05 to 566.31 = 8.24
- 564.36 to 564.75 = 8.45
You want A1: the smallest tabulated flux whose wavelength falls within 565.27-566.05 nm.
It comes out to 8.059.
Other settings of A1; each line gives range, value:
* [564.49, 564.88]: 8.457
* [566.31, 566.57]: 8.446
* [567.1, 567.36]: 8.691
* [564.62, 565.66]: 8.265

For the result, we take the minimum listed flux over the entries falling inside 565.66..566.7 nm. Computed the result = 8.059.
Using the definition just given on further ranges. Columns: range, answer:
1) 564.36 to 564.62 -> 8.408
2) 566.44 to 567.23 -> 8.591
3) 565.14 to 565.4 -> 8.524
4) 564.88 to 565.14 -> 8.568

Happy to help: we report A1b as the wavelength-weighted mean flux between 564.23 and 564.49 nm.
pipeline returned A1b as 8.38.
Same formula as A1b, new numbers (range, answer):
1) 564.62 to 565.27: 8.56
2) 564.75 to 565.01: 8.56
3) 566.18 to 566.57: 8.45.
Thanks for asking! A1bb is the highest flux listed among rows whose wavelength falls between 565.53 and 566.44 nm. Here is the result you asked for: 8.446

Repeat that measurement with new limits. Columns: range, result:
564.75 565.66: 8.59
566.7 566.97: 8.738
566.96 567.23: 8.705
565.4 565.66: 8.413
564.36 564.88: 8.535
